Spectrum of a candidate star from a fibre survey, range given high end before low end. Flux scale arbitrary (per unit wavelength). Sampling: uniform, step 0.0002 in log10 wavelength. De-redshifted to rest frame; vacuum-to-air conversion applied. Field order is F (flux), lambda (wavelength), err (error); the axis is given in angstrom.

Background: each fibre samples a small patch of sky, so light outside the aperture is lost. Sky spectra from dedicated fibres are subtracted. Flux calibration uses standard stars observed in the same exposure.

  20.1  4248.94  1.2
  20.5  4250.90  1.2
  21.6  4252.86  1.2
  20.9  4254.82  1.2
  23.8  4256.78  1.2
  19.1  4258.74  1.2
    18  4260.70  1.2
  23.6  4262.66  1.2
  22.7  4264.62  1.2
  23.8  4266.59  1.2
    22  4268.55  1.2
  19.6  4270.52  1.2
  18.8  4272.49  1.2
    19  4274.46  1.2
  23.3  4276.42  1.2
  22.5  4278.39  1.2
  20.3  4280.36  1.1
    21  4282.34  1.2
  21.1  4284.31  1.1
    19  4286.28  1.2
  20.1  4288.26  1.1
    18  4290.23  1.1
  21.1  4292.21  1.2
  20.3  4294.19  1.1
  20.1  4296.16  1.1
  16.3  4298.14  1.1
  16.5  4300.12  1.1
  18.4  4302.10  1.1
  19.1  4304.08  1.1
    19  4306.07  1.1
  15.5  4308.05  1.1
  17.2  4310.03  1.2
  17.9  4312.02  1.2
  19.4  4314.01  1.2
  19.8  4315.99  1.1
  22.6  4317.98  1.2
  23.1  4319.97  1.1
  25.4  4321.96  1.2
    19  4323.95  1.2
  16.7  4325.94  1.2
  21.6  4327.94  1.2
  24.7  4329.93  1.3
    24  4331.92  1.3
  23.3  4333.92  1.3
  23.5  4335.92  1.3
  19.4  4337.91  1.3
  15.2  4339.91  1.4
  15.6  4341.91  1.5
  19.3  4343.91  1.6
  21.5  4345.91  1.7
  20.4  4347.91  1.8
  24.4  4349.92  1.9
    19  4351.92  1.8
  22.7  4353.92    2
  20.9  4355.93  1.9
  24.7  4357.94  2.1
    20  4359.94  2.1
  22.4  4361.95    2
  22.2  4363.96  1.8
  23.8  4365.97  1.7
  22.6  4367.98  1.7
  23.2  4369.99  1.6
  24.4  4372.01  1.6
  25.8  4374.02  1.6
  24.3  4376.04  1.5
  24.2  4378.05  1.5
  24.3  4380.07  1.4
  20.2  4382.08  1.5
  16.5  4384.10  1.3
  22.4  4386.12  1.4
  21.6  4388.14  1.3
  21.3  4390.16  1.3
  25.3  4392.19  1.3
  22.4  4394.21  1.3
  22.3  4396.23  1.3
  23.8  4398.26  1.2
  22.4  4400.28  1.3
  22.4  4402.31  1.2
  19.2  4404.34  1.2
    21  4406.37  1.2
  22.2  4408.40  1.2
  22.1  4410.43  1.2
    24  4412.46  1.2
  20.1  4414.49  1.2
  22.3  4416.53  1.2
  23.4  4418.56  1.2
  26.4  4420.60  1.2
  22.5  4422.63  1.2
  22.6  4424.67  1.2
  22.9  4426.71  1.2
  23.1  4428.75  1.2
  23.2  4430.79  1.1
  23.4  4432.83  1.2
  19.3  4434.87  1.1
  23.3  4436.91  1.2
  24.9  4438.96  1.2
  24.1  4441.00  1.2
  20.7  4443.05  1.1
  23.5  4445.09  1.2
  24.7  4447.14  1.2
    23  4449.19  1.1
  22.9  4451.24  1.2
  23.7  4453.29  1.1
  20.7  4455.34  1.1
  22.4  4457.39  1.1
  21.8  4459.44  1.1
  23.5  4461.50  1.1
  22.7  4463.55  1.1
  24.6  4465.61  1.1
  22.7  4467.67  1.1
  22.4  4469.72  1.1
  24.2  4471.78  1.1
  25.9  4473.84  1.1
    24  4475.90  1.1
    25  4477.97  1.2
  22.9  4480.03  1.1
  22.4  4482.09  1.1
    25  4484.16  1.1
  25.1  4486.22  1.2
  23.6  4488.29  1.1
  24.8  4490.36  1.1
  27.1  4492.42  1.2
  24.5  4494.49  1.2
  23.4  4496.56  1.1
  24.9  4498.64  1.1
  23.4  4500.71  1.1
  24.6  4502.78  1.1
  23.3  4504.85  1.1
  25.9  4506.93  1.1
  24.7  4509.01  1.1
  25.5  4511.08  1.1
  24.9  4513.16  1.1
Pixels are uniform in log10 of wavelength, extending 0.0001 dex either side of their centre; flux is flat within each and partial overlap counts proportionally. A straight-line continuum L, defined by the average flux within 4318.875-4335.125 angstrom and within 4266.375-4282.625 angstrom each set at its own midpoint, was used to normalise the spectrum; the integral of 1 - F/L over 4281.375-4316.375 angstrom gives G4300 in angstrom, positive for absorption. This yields 4.4 angstrom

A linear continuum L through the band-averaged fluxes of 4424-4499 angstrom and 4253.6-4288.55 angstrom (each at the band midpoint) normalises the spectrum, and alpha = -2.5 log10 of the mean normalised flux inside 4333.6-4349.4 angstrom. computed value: 0.11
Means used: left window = 21.1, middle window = 19.8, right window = 23.5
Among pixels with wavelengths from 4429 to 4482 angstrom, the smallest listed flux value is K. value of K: 19.3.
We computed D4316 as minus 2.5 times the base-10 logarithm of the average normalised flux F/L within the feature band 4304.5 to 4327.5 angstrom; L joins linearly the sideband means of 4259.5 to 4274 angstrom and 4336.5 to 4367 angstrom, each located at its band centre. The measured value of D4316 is 0.070 mag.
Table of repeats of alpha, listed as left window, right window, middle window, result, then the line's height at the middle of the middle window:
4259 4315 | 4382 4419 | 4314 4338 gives -0.07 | 20.5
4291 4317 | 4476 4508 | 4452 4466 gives 0.03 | 23.3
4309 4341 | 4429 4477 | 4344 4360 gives -0.02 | 21.3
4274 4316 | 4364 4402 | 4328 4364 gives 0.00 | 21.3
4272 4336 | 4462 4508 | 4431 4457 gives 0.02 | 23.3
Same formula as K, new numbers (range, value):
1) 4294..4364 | 15.2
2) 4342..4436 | 16.5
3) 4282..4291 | 18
